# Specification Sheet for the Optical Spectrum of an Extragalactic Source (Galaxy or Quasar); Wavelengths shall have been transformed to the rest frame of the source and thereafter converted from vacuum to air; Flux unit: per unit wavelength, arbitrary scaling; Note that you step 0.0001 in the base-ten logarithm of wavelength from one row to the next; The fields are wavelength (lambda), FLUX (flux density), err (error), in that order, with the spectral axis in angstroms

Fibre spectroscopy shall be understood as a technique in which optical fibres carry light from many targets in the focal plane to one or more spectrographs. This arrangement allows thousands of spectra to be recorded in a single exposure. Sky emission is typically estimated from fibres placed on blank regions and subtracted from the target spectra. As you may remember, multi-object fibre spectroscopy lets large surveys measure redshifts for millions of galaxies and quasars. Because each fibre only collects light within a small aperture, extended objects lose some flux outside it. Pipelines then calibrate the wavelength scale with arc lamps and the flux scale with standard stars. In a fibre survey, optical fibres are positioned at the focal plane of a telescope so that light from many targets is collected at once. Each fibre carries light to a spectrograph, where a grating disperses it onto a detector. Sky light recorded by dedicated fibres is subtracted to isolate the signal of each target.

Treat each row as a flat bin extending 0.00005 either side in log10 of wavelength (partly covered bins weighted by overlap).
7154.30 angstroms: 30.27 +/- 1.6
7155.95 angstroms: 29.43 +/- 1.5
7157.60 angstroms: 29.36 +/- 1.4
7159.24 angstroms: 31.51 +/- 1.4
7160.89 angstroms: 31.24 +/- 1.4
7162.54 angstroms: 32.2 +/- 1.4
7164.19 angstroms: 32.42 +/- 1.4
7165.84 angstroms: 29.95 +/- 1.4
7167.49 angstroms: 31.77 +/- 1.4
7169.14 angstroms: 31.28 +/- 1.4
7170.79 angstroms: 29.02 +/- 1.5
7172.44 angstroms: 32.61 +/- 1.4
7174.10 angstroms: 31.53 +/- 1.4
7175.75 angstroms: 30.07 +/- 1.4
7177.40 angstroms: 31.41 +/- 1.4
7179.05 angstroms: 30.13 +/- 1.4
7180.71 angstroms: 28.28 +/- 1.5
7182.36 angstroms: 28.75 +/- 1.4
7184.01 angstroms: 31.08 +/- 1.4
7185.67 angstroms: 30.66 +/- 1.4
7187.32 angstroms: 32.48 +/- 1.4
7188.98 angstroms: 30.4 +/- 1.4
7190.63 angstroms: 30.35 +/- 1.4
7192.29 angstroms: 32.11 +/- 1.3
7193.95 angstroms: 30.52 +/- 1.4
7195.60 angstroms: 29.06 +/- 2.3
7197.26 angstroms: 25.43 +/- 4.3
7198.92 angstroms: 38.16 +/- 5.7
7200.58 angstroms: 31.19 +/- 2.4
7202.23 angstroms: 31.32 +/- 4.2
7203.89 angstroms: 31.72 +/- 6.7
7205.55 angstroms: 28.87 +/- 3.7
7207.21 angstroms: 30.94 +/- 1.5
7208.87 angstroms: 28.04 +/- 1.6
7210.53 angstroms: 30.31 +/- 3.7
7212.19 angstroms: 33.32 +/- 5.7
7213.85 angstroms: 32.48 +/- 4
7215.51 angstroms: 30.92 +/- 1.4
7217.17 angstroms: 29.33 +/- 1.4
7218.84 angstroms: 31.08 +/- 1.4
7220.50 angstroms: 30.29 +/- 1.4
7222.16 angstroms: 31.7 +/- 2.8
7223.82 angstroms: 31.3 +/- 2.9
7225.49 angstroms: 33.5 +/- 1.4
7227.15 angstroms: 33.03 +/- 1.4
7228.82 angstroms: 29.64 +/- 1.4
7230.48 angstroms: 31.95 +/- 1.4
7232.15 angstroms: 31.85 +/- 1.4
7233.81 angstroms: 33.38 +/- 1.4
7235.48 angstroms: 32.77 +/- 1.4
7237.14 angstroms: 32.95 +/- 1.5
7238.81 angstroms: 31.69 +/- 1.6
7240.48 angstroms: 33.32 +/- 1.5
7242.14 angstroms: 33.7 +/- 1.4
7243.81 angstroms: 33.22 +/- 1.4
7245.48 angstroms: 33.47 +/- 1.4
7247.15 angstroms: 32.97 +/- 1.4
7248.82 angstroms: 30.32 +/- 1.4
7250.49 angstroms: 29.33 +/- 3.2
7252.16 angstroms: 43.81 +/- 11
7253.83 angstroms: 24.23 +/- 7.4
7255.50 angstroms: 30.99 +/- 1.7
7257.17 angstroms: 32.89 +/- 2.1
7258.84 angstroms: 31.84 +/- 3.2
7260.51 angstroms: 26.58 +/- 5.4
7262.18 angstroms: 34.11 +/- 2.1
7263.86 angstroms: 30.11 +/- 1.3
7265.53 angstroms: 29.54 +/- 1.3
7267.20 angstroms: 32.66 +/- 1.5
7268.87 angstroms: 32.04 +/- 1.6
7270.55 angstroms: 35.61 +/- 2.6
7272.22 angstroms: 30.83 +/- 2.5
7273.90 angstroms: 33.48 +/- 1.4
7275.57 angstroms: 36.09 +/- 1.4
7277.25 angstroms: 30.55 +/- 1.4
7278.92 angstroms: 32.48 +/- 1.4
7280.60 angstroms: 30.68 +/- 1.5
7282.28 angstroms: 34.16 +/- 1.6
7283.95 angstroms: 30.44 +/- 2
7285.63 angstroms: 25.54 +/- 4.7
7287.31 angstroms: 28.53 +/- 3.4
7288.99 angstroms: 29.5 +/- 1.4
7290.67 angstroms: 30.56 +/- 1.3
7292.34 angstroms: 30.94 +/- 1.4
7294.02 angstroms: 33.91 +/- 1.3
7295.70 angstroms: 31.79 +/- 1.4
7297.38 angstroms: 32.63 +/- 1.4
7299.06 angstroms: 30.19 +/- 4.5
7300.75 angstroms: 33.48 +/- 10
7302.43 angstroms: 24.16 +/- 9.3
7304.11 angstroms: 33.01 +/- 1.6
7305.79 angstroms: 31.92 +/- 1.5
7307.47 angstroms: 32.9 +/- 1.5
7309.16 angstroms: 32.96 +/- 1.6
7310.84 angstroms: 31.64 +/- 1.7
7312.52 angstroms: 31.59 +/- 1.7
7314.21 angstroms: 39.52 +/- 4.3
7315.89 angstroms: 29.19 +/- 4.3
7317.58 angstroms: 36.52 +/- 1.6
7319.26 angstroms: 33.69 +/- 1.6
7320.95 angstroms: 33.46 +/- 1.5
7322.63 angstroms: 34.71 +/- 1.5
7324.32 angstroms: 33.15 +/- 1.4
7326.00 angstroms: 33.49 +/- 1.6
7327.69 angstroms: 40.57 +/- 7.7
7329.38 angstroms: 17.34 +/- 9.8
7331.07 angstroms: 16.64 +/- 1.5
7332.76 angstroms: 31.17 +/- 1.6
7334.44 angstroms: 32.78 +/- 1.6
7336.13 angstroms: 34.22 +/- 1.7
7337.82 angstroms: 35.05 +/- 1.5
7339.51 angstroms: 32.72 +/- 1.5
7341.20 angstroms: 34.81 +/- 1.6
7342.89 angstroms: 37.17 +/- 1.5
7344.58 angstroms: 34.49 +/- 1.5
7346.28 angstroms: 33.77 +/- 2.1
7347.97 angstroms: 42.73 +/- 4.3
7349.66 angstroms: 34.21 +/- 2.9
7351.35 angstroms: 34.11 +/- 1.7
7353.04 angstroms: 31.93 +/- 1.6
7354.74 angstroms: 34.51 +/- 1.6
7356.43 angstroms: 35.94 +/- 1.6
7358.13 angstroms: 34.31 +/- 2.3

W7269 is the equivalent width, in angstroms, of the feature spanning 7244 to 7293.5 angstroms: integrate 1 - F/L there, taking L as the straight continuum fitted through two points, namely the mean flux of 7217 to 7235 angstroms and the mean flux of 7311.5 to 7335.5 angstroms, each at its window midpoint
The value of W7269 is 0.18 angstroms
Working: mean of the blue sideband 31.6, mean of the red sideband 31.7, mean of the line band 31.6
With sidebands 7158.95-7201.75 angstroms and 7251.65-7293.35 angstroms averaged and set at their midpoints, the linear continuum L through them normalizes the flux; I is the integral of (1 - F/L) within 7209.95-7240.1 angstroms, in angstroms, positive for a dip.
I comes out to -0.60 angstroms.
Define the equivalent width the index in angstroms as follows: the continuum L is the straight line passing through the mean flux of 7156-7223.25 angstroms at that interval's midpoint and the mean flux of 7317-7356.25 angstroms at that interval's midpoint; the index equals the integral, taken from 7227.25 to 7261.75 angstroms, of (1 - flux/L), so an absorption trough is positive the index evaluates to -0.41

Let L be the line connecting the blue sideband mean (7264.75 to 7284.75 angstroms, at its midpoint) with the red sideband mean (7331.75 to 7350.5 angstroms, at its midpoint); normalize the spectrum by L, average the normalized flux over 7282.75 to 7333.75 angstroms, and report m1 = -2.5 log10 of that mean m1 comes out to 0.08 mag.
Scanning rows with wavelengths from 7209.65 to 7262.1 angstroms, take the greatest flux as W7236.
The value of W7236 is 43.81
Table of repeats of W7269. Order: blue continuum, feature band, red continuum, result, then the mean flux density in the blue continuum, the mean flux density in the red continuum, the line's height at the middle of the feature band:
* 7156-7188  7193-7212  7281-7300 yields 0.11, 30.8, 30.7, 30.8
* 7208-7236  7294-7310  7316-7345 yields 0.27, 31.4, 32.4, 32.1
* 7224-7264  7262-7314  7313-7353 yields 1.72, 32.2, 33.2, 32.7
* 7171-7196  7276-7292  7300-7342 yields 0.61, 30.6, 32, 31.6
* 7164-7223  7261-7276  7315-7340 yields -0.58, 30.8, 31.7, 31.3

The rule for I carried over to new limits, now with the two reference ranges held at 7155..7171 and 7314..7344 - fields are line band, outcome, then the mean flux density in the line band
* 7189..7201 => 0.1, 30.9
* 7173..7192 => 0.3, 30.5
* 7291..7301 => 0.0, 32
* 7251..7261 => 0.0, 31.8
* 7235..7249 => -0.5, 32.8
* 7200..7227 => 0.3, 31.1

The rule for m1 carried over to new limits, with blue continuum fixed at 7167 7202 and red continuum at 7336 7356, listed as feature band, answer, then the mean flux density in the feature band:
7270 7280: 0.003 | 33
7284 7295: 0.125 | 29.9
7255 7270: 0.052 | 31.3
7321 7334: 0.155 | 29.9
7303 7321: 0.031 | 33.2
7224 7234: -0.005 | 32.1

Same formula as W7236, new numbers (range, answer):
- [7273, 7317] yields 39.52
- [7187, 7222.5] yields 38.16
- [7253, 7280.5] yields 36.09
